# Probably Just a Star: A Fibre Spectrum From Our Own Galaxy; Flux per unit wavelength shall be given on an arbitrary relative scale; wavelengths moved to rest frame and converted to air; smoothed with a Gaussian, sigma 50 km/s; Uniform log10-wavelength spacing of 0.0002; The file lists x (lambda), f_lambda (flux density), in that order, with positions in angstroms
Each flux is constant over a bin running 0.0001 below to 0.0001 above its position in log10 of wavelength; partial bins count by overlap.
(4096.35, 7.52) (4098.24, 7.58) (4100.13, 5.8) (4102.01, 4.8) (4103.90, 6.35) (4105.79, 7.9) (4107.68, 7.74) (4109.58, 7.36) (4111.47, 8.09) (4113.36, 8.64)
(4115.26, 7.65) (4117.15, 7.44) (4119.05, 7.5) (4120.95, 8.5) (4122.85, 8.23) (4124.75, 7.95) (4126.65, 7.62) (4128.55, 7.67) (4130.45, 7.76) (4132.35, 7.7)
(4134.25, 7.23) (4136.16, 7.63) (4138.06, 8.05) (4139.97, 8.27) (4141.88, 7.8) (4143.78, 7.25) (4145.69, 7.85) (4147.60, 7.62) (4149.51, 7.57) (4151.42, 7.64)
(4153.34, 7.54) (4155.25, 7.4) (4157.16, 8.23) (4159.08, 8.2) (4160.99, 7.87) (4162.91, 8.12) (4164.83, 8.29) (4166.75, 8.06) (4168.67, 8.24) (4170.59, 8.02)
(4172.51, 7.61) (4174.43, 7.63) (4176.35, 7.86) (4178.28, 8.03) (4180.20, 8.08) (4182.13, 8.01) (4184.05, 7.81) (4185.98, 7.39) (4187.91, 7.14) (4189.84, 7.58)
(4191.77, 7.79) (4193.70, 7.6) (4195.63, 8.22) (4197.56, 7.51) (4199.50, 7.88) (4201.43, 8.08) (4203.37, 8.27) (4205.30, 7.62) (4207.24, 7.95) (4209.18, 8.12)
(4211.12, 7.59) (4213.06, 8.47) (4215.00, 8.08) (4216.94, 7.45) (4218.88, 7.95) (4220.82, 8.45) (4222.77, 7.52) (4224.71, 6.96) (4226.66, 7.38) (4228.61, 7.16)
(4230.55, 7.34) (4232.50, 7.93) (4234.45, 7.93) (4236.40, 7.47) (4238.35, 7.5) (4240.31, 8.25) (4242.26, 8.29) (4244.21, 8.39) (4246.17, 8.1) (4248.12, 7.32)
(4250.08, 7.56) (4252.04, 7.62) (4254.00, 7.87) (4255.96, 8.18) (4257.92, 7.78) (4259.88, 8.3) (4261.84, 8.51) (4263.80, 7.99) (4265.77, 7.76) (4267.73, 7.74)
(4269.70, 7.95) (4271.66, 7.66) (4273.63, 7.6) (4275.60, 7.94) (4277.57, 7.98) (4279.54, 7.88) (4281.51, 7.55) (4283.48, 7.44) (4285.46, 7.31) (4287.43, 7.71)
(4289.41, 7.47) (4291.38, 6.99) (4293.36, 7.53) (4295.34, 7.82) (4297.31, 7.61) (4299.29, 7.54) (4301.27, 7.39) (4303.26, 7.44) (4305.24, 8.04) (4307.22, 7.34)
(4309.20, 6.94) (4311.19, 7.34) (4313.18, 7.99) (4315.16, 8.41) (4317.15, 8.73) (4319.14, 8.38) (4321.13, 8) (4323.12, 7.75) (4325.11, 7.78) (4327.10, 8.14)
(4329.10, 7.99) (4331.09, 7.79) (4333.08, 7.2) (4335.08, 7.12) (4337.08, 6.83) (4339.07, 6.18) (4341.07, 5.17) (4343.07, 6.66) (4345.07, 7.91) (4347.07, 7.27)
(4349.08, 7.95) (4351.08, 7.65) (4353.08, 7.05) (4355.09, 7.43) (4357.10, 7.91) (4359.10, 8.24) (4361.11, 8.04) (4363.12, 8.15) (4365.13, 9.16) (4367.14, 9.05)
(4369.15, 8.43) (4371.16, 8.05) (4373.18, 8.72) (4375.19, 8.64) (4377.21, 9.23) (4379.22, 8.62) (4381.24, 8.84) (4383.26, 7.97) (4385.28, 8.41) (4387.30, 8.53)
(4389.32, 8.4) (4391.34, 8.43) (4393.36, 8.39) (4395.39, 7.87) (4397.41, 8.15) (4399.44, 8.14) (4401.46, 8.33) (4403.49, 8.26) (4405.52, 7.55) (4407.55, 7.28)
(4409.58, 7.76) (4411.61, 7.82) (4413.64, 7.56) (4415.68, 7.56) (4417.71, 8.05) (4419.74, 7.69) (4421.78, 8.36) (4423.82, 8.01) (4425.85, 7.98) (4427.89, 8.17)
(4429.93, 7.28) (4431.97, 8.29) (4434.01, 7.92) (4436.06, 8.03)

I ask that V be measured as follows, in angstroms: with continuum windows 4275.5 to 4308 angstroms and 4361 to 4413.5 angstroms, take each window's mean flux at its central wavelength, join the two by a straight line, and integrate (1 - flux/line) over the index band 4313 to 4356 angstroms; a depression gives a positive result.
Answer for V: 2.13 angstroms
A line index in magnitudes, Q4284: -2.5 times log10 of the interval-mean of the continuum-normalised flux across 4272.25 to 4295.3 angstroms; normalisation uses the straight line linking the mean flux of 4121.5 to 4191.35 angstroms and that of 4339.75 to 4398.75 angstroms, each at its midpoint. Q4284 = 0.05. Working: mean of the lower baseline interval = 7.81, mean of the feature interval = 7.59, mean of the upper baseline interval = 8.07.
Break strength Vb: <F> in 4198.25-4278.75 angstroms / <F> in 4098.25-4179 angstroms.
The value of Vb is 1.02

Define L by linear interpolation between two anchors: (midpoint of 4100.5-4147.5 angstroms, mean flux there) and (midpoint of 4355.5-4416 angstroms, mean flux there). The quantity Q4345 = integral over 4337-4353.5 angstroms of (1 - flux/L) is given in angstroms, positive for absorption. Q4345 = 2.4 angstroms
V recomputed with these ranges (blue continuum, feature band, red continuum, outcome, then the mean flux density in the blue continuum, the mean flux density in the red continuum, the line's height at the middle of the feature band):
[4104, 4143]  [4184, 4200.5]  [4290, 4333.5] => 0.27 angstroms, 7.8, 7.74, 7.78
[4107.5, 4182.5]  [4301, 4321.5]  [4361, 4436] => 0.62 angstroms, 7.85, 8.19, 8.07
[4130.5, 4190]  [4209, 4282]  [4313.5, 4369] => -0.63 angstroms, 7.8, 7.72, 7.76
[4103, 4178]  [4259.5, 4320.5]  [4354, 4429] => 2.17 angstroms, 7.8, 8.19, 8.03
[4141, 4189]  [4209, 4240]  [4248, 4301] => 0.23 angstroms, 7.81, 7.73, 7.77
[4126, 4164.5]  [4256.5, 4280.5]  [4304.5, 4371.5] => -0.63 angstroms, 7.76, 7.7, 7.73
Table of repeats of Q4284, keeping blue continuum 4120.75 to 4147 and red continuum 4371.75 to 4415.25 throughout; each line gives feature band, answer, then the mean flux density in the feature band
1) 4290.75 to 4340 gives 0.07 mag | 7.62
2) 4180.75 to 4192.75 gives 0.04 mag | 7.63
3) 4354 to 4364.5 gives 0.02 mag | 7.99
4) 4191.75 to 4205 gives 0.00 mag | 7.9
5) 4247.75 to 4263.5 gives 0.01 mag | 7.92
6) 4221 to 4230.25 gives 0.08 mag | 7.36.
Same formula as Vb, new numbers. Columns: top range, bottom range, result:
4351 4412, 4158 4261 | 1.05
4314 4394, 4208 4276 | 1.02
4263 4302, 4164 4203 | 0.97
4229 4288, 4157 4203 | 0.99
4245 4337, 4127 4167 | 0.99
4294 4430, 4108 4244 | 1.01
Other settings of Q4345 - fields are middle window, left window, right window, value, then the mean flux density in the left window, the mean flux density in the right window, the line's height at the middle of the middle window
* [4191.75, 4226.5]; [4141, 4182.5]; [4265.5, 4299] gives -0.4 angstroms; 7.86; 7.64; 7.77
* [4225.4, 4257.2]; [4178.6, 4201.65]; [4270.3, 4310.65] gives -0.4 angstroms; 7.76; 7.56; 7.66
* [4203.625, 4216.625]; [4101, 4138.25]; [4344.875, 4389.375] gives -0.2 angstroms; 7.58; 8.25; 7.82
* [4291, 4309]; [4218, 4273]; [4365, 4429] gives 1.0 angstroms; 7.82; 8.22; 7.96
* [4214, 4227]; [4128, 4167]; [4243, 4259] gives 0.2 angstroms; 7.79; 7.86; 7.84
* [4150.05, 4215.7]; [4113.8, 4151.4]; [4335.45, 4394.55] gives -0.6 angstroms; 7.76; 7.97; 7.81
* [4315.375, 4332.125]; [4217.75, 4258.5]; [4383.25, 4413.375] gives -0.3 angstroms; 7.76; 8.08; 7.93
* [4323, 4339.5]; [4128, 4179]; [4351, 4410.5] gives 1.4 angstroms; 7.82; 8.23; 8.14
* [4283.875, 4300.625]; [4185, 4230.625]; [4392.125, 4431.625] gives 0.7 angstroms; 7.74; 7.92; 7.81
